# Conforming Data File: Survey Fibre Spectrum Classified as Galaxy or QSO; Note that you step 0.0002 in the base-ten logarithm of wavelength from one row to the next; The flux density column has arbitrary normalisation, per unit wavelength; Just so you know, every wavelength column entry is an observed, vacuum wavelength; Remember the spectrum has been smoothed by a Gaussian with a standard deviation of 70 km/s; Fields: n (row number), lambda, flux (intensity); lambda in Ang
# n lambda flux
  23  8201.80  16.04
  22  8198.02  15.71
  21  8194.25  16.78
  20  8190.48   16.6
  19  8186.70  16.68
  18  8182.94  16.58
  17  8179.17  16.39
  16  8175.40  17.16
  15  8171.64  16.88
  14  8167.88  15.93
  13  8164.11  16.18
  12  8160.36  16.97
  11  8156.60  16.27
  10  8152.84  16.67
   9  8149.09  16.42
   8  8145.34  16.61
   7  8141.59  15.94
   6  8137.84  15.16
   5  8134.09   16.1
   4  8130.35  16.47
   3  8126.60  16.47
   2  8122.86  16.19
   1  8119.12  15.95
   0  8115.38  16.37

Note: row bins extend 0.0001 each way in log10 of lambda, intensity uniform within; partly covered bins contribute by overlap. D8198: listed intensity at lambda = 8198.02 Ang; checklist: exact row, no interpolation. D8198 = 15.71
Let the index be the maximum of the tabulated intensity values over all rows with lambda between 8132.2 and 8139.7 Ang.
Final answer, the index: 16.1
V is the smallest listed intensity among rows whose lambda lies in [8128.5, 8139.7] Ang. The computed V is 15.16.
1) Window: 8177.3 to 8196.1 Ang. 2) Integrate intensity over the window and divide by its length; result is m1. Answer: 16.6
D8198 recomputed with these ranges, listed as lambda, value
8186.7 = 16.68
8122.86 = 16.19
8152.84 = 16.67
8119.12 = 15.95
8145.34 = 16.61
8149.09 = 16.42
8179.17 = 16.39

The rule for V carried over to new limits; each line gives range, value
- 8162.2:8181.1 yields 15.93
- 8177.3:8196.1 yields 16.39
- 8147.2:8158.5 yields 16.27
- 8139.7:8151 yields 15.94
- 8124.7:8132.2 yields 16.47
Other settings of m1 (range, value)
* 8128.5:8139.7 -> 15.9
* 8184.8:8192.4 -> 16.6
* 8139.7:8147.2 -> 16.3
